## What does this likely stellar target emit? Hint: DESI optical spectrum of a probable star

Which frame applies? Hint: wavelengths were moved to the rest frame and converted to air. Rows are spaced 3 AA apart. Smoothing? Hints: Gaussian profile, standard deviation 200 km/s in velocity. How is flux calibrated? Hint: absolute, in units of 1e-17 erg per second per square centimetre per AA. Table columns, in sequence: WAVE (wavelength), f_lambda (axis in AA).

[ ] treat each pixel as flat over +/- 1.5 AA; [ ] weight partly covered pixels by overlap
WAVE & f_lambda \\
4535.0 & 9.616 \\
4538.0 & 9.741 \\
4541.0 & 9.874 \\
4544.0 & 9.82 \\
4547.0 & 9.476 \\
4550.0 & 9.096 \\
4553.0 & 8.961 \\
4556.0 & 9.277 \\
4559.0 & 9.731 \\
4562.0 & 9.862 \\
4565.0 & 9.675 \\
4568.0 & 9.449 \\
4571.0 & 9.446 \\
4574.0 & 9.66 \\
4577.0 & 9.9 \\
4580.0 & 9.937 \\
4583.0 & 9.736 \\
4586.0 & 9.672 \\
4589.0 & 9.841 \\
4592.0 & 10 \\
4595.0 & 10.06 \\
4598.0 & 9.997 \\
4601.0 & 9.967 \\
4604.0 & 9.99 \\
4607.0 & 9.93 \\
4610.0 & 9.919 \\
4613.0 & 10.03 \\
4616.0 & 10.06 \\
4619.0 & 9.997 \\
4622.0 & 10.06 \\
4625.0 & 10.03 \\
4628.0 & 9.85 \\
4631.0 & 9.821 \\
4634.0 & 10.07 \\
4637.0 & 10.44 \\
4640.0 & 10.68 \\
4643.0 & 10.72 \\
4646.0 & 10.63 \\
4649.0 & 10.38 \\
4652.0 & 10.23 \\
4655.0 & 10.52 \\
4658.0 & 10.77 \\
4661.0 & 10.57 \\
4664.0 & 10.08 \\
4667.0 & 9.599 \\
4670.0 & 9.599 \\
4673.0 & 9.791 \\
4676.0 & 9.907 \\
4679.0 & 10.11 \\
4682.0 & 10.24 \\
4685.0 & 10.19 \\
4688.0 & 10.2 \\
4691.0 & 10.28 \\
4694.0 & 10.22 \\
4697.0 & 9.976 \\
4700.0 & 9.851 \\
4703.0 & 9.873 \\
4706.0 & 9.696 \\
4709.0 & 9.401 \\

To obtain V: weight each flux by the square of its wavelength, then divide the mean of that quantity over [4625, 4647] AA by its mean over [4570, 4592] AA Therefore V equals 1.08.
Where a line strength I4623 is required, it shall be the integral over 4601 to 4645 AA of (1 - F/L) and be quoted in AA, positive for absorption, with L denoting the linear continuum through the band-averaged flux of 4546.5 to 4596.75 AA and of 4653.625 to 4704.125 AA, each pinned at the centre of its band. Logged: -1.1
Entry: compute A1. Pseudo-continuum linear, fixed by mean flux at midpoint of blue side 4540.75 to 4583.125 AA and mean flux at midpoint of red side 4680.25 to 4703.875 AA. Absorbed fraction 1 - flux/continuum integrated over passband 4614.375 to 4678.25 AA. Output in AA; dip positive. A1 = -1.65 AA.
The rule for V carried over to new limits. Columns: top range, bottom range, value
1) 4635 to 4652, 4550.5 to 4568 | 1.15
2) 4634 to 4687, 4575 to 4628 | 1.06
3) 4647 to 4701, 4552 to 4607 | 1.08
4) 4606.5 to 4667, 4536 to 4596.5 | 1.09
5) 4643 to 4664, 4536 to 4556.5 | 1.16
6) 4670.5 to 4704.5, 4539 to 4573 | 1.12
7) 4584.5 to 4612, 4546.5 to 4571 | 1.07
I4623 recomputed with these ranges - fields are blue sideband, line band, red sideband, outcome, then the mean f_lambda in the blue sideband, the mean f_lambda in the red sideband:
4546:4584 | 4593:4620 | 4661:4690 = -0.8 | 9.55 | 10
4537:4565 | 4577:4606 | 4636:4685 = -0.3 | 9.54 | 10.3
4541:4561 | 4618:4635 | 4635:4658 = 0.5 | 9.44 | 10.5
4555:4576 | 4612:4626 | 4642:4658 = 0.2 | 9.6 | 10.5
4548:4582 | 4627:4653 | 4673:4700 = -1.1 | 9.55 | 10.1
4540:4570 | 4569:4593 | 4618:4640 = -0.1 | 9.51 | 10.1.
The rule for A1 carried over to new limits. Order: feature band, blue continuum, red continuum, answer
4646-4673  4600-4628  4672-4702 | -0.5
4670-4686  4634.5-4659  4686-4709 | 0.3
